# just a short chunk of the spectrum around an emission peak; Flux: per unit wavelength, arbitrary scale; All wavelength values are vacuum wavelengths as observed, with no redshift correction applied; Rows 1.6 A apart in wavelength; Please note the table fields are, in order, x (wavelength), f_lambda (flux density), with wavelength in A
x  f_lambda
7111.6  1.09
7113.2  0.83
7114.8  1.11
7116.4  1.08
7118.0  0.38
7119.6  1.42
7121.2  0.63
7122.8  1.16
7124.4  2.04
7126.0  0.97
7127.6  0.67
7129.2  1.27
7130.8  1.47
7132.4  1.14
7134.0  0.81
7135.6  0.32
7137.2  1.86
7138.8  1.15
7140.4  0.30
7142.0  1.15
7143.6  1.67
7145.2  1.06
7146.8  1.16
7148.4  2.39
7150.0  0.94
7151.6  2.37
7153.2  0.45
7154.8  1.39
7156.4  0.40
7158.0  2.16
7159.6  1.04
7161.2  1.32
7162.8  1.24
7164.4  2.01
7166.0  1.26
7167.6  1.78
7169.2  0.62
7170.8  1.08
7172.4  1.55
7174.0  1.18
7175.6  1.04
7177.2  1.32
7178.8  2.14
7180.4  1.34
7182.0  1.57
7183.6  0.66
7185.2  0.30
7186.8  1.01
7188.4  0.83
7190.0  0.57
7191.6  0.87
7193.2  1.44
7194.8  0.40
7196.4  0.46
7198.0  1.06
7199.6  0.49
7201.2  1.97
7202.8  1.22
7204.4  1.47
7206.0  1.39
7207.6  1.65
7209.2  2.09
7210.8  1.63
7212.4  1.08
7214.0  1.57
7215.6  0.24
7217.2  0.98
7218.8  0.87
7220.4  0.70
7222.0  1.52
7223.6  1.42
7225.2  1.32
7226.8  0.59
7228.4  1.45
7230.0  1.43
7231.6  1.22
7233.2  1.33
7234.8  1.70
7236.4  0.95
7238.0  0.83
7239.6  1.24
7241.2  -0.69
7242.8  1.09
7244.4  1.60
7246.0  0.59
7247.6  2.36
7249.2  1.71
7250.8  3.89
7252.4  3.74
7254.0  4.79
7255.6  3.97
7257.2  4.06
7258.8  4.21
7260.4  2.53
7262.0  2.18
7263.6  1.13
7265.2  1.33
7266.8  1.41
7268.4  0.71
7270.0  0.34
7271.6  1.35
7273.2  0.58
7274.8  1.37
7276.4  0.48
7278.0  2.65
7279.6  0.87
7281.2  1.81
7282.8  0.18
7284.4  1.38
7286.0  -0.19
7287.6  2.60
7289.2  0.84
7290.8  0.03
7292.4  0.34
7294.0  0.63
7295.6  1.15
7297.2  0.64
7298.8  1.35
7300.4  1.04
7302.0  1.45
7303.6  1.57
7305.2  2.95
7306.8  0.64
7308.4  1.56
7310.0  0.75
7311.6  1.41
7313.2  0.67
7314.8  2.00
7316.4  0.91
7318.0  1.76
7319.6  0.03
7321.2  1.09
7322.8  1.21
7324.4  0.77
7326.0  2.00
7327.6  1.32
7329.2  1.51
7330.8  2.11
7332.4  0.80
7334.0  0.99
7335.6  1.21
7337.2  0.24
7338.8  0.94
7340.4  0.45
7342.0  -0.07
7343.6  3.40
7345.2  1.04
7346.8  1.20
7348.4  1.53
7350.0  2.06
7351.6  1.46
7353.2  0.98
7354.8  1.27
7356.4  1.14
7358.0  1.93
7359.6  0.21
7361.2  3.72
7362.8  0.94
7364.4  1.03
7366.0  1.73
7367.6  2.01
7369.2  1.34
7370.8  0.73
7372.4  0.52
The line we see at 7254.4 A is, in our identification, [O II]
